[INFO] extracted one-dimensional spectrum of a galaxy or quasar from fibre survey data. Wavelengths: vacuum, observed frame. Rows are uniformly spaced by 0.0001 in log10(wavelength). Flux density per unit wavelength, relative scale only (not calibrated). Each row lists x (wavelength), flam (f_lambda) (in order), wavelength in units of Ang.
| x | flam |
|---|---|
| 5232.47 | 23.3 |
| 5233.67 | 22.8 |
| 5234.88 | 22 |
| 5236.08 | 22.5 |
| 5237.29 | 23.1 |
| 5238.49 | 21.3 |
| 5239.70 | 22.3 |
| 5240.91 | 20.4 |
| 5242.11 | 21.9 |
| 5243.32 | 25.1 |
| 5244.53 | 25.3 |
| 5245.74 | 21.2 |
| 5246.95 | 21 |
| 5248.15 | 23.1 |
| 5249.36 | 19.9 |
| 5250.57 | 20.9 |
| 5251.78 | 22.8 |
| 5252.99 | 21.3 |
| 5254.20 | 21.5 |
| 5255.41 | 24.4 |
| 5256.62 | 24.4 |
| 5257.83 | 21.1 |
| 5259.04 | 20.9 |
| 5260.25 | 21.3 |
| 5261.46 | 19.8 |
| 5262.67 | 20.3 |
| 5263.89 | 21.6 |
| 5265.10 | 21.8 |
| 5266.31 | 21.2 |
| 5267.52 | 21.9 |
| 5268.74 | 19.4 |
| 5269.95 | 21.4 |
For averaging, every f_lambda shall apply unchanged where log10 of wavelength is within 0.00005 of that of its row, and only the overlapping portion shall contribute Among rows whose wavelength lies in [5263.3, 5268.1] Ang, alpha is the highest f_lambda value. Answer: 21.9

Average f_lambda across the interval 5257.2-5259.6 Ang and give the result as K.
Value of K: 21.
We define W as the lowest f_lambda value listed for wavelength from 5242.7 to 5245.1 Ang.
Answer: 25.1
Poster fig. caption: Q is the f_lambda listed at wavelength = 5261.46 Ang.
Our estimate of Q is 19.8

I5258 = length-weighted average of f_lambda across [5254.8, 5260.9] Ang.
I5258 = 22.4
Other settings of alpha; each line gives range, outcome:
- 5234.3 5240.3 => 23.1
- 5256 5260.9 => 24.4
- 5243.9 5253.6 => 25.3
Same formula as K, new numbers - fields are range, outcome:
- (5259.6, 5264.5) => 20.7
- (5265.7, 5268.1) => 21.6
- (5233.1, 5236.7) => 22.4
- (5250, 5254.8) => 21.6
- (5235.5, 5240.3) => 22.3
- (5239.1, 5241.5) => 21.3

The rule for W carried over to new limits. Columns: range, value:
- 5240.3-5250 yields 19.9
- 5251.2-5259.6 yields 20.9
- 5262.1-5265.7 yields 20.3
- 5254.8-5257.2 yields 24.4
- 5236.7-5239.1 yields 21.3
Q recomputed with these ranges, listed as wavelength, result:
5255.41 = 24.4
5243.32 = 25.1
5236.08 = 22.5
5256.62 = 24.4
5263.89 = 21.6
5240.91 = 20.4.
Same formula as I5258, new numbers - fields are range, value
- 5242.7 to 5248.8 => 23.1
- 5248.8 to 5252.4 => 21.2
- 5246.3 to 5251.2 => 21.2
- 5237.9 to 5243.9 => 22.2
